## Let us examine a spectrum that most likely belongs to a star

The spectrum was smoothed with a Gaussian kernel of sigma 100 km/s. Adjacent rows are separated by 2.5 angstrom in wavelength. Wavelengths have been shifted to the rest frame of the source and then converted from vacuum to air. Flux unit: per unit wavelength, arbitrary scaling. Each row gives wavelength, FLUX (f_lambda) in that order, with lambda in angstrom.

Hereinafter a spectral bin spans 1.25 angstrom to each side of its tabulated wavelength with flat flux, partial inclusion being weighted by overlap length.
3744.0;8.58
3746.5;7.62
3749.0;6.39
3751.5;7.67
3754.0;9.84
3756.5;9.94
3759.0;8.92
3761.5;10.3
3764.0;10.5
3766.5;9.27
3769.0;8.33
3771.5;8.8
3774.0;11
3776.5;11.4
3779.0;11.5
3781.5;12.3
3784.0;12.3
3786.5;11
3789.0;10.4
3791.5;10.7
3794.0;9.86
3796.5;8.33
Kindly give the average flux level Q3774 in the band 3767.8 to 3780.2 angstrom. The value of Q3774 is 10.2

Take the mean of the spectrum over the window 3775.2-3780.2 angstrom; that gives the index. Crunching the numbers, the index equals 11.4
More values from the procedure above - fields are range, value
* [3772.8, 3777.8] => 11.2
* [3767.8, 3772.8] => 8.59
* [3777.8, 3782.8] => 11.9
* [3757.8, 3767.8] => 9.74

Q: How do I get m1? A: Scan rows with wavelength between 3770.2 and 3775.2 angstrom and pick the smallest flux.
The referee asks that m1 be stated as 8.8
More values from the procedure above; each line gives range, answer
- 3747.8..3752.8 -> 6.39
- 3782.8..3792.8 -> 10.4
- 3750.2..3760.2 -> 7.67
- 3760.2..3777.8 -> 8.33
